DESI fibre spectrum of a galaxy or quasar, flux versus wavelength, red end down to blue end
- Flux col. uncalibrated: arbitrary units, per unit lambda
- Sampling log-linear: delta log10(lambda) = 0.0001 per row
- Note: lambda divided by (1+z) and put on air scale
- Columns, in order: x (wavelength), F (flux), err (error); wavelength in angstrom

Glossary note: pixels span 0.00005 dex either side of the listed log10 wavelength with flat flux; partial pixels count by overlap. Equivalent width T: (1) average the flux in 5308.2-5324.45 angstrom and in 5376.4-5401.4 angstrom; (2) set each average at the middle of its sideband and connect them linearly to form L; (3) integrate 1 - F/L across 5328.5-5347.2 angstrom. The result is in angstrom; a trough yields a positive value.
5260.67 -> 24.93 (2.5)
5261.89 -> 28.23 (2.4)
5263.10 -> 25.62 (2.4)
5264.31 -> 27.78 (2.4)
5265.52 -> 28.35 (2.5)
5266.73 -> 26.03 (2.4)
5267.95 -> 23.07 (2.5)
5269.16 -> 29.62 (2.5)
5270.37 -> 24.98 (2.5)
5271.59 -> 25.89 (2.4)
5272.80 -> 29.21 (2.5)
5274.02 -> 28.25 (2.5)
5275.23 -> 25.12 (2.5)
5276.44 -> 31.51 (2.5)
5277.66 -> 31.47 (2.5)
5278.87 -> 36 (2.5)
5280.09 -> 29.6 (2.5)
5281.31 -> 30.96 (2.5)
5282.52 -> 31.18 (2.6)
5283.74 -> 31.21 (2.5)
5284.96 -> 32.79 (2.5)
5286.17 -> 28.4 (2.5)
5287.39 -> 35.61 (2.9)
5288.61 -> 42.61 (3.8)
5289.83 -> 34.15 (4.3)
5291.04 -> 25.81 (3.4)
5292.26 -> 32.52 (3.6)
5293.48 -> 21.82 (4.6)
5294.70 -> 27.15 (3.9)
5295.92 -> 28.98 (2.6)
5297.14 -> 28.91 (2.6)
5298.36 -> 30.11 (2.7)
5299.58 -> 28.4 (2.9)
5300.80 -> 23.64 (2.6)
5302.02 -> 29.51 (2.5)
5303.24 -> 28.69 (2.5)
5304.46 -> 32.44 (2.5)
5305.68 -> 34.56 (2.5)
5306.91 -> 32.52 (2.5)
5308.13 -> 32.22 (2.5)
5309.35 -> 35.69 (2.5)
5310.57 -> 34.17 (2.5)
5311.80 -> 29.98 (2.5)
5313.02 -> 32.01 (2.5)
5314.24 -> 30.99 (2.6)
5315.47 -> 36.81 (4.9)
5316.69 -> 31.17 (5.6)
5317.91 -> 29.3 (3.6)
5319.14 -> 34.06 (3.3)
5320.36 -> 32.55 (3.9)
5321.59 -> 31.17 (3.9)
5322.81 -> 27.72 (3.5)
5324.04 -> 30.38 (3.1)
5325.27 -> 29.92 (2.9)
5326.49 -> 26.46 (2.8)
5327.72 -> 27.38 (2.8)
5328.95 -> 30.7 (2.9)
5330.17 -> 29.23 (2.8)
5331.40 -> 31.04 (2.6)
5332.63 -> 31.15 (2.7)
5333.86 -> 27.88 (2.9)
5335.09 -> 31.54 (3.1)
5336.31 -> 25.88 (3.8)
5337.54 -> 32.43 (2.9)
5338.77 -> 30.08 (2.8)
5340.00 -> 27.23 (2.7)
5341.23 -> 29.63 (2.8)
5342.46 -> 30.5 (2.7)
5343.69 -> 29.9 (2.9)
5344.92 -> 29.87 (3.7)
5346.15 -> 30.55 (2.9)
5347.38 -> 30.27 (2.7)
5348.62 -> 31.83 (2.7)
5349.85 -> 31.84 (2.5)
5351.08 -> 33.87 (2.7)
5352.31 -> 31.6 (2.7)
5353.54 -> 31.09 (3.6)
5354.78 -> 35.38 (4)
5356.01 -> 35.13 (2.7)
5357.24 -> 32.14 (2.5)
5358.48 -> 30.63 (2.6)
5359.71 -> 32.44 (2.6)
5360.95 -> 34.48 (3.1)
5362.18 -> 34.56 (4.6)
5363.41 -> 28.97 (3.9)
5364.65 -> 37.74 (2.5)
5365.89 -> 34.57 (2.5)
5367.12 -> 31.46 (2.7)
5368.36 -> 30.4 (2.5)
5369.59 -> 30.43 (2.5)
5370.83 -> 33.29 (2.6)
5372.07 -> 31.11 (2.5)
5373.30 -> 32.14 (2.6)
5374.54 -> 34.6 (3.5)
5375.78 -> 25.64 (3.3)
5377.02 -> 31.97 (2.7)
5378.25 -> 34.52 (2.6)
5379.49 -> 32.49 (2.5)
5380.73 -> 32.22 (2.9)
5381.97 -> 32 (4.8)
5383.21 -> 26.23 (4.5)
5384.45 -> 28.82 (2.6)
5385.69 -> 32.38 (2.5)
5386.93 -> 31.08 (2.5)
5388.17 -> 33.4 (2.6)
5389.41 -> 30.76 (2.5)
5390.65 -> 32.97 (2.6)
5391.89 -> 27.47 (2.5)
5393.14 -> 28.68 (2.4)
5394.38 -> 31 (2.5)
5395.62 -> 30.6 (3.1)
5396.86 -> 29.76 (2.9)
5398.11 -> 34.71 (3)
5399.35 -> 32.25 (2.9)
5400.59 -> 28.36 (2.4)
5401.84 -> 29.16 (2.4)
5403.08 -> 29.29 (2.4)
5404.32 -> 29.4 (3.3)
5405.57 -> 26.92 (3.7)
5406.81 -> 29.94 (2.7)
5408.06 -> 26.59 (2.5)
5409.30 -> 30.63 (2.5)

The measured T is 1.1 angstrom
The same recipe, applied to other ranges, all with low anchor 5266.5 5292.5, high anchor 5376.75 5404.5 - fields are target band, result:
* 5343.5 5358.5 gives -0.6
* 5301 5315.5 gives -0.8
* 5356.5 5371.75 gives -0.9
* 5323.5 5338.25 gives 0.5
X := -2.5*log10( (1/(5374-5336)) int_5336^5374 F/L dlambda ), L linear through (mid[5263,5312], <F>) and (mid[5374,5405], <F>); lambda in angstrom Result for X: -0.04 mag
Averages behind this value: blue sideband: 30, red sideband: 30.8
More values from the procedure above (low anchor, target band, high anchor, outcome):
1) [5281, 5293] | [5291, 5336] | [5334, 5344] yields 0.02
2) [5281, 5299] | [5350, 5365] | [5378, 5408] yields -0.08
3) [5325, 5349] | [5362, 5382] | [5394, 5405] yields -0.07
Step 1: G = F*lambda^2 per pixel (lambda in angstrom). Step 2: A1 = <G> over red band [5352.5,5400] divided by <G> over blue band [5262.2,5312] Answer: 1.1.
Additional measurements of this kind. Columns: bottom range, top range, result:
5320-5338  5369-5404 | 1.07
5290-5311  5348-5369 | 1.12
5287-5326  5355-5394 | 1.05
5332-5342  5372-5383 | 1.09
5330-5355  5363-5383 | 1.06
